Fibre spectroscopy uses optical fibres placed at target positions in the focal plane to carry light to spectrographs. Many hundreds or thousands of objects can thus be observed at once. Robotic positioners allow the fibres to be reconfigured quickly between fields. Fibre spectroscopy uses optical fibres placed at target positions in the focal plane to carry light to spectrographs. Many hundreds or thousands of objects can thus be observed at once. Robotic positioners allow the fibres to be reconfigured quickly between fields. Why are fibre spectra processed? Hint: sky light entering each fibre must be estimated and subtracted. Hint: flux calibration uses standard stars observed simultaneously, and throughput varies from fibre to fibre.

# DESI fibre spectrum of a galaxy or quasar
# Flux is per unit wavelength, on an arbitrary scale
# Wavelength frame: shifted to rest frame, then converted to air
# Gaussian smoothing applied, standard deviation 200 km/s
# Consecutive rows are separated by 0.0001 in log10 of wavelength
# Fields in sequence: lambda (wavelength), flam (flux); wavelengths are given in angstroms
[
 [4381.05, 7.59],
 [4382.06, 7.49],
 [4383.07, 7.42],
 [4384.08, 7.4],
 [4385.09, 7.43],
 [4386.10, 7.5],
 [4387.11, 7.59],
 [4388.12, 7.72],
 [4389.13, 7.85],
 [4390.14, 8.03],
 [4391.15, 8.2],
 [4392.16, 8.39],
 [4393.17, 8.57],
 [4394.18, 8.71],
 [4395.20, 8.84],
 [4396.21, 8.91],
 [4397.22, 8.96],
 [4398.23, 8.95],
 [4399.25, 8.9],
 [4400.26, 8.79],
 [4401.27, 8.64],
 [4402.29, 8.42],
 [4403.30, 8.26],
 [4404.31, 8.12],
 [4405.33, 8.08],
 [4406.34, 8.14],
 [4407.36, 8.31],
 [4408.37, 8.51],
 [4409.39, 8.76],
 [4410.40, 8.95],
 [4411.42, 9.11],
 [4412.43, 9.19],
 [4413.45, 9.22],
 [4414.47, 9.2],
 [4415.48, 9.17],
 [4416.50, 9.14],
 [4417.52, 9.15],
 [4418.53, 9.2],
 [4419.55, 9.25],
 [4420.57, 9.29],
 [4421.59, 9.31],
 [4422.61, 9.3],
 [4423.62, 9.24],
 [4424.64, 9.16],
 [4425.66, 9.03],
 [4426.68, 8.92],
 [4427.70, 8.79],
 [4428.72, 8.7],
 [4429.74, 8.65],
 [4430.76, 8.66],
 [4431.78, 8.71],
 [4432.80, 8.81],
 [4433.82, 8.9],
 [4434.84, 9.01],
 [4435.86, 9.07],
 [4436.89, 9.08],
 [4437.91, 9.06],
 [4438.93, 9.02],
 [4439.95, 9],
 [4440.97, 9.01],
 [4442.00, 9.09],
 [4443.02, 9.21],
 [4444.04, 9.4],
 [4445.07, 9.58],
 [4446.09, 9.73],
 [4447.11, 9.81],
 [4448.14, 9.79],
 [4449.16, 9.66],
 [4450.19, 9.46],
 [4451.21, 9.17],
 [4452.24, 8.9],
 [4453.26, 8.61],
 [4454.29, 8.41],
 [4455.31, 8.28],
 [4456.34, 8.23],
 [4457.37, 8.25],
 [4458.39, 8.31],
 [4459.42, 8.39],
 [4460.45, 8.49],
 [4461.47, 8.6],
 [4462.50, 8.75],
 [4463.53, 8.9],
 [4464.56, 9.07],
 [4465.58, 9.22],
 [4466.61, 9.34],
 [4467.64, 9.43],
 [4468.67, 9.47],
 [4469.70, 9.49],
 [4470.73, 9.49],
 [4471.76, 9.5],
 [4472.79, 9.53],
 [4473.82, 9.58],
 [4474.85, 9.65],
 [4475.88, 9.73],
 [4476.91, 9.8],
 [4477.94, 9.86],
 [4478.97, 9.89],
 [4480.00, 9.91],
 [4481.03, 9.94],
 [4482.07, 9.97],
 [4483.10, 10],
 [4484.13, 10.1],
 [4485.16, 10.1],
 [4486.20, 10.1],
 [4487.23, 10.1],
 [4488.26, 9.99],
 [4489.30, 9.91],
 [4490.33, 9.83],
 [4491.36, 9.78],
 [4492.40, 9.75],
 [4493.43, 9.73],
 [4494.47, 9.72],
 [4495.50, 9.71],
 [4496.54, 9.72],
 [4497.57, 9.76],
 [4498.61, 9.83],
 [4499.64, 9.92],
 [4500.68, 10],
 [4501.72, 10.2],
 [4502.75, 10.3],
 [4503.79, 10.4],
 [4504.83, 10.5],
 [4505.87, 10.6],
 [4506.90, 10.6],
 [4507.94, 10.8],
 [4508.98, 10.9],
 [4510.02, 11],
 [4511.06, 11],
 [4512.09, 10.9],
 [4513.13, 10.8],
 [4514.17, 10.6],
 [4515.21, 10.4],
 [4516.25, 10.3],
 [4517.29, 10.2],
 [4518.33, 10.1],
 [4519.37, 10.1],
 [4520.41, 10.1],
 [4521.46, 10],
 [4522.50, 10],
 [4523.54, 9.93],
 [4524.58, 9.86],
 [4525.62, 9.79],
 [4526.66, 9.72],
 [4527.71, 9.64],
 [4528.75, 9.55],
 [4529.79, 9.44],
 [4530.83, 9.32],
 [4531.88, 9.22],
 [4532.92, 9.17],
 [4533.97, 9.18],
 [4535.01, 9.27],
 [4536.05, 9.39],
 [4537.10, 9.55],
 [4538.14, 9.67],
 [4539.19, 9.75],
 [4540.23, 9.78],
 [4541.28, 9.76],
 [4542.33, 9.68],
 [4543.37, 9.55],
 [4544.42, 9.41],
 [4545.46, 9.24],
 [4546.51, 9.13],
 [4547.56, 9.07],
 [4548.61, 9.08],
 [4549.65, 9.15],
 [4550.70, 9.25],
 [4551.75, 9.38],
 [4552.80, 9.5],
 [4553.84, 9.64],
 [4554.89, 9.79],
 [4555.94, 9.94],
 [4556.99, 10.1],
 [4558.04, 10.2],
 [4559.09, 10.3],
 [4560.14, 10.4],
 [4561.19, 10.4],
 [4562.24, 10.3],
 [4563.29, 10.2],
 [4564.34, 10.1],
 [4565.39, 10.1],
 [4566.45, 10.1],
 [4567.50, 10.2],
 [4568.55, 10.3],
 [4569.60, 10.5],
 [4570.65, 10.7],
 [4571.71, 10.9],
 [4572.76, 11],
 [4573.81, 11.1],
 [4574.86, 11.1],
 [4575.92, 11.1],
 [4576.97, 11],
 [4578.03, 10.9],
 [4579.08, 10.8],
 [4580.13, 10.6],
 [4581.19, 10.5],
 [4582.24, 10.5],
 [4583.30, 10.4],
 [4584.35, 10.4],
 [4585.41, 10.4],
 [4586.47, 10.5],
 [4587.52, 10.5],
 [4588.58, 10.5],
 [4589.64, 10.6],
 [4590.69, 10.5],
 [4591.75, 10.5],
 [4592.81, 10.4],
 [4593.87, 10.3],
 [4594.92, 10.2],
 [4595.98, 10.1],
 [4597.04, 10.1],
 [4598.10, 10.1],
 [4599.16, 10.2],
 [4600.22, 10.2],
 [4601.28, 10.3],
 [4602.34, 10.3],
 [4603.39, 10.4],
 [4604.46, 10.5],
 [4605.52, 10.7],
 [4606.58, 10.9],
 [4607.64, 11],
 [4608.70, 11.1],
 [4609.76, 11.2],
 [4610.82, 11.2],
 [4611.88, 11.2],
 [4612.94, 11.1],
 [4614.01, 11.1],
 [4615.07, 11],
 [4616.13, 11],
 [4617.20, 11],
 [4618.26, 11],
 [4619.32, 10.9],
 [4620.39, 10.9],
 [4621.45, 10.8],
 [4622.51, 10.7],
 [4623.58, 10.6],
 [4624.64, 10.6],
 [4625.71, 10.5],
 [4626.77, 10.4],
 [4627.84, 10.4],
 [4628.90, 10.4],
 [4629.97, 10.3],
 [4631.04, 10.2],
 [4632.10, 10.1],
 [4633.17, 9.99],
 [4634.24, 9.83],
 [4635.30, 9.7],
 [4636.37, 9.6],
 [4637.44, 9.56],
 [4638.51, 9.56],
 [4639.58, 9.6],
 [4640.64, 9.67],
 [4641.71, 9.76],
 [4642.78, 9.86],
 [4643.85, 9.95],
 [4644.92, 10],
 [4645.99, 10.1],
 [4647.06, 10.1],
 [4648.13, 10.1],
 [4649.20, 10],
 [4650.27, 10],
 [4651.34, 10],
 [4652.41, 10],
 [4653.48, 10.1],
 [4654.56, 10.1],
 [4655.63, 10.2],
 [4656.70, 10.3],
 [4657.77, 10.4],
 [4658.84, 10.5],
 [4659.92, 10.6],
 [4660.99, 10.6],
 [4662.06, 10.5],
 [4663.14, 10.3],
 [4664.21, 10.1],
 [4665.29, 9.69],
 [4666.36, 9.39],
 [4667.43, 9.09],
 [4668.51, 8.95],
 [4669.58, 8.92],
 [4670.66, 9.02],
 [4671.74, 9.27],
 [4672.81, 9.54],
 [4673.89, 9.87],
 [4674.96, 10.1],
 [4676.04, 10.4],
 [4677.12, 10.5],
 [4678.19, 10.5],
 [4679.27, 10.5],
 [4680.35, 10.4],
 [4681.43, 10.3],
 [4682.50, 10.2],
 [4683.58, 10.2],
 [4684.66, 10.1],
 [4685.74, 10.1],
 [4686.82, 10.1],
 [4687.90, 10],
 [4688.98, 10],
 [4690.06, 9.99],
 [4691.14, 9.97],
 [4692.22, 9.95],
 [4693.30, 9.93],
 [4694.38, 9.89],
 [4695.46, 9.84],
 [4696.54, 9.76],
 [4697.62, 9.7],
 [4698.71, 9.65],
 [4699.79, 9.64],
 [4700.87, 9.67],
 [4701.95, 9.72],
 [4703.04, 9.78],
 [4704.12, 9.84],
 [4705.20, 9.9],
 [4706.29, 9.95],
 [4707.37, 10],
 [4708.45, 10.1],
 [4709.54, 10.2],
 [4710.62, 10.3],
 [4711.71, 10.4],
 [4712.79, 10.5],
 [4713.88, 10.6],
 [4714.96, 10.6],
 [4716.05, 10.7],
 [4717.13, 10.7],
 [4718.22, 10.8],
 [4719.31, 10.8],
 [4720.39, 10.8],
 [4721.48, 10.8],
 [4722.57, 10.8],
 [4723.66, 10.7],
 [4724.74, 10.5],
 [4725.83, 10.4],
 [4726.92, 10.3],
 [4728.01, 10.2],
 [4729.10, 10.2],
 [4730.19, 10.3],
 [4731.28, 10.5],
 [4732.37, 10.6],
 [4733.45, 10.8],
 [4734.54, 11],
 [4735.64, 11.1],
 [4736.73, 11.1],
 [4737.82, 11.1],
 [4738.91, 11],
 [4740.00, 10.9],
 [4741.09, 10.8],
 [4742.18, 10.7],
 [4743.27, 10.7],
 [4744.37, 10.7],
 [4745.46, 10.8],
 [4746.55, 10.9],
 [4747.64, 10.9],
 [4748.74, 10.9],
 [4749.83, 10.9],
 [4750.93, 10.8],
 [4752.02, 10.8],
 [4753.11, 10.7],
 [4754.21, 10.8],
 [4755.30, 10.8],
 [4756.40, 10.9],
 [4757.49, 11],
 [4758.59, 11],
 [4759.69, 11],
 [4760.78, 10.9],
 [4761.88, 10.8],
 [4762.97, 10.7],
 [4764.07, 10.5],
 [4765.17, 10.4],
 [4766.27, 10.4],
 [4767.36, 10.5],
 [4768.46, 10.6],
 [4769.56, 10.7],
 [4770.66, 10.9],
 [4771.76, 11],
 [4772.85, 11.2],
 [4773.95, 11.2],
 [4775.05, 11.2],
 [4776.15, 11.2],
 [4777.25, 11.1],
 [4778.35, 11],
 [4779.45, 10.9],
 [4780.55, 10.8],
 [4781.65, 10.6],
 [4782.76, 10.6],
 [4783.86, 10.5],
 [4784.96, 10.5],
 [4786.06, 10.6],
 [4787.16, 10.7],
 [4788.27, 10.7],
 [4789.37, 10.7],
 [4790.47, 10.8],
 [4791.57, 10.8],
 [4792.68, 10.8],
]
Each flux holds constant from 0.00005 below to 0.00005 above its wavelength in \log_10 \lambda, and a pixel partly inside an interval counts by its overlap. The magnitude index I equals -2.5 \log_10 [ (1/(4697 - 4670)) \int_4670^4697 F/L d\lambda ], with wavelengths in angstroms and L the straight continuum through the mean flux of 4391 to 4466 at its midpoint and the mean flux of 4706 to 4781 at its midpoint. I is 0.04 mag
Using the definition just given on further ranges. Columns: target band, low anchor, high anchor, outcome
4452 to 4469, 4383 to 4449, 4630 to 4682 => 0.03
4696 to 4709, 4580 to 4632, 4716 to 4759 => 0.10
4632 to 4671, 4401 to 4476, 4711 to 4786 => 0.03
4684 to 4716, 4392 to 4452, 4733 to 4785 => 0.05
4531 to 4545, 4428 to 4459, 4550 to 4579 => 0.06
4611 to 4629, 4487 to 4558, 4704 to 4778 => -0.06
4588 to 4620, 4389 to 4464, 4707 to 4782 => -0.08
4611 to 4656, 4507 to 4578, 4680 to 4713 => -0.03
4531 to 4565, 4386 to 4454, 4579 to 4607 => 0.04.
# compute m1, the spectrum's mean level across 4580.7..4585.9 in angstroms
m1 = 10.4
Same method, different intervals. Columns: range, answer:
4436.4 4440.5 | 9.06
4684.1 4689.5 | 10.1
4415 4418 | 9.13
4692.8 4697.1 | 9.86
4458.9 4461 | 8.45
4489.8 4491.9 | 9.82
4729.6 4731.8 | 10.4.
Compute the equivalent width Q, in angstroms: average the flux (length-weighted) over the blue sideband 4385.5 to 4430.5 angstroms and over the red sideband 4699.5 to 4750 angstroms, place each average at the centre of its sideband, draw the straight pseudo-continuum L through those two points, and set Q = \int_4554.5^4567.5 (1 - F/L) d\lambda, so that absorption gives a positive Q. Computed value -0.8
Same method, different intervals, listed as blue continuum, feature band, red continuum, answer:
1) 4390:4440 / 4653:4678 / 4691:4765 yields 0.6 angstroms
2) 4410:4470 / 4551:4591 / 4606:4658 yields -1.8 angstroms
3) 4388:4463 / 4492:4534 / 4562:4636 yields -1.6 angstroms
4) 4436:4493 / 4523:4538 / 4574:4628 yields 0.7 angstroms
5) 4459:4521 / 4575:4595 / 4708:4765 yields -0.7 angstroms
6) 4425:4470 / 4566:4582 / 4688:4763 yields -1.7 angstroms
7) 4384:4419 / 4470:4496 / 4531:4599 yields -1.4 angstroms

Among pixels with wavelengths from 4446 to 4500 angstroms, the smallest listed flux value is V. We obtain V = 8.23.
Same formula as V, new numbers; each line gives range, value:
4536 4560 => 9.07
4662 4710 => 8.92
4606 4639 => 9.56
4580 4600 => 10.1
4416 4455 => 8.41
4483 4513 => 9.71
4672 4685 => 9.54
